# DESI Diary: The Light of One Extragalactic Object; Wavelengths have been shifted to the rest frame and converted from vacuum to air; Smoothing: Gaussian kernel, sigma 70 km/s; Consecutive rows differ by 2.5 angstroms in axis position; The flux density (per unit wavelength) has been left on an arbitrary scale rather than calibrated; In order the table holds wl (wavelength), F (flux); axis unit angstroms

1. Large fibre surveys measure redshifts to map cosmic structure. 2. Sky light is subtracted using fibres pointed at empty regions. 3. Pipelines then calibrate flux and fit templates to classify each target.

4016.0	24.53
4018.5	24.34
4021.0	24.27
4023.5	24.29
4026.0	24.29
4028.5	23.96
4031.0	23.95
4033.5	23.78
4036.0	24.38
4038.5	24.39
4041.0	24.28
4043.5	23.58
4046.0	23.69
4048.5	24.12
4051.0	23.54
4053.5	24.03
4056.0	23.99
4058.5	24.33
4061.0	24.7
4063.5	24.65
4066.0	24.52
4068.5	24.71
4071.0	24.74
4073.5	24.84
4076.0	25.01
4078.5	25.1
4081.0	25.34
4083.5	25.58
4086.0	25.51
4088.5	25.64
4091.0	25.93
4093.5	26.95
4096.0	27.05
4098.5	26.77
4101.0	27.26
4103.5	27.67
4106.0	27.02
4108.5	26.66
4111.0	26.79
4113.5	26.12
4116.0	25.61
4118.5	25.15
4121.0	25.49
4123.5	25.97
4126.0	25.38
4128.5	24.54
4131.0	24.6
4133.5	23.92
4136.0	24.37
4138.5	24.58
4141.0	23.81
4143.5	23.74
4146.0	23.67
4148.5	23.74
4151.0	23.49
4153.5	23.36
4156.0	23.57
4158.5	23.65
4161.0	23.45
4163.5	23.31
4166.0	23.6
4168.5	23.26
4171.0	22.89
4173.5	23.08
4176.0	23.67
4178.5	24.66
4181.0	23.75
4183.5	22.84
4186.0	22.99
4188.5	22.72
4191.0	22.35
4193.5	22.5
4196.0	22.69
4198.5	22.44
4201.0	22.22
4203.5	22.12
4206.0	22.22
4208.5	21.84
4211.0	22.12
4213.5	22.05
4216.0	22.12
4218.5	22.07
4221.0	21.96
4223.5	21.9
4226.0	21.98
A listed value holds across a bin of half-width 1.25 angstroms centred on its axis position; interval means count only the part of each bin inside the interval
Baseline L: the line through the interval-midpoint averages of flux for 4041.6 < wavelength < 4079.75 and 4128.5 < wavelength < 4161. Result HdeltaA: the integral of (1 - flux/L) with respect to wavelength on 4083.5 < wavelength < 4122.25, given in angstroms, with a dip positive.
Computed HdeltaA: -3.6 angstroms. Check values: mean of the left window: 24.4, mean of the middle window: 26.3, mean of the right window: 23.9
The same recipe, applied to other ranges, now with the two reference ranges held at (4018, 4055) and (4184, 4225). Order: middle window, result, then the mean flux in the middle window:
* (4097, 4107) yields -1.64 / 27.2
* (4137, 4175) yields -1.27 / 23.6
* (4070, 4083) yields -0.78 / 25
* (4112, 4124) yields -1.28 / 25.7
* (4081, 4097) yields -1.73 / 26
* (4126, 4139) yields -0.82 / 24.5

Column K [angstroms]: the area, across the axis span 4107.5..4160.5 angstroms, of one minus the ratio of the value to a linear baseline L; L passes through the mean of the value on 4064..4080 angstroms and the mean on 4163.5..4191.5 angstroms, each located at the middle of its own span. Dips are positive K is -1.6 angstroms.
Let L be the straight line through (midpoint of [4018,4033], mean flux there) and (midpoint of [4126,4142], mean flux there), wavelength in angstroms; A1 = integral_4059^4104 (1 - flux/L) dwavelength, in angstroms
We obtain -2.5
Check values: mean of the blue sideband 24.2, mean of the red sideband 24.4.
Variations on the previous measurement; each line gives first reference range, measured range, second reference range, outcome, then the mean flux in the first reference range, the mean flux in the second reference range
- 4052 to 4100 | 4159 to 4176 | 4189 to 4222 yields -0.2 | 25.2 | 22.2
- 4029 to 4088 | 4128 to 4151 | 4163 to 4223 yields -0.6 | 24.5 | 22.7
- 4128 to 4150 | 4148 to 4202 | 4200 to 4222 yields -0.3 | 24.1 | 22.1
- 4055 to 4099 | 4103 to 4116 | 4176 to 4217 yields -1.1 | 25.3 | 22.6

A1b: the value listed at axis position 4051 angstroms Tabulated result 23.54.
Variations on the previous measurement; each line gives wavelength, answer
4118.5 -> 25.15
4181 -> 23.75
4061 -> 24.7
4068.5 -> 24.71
